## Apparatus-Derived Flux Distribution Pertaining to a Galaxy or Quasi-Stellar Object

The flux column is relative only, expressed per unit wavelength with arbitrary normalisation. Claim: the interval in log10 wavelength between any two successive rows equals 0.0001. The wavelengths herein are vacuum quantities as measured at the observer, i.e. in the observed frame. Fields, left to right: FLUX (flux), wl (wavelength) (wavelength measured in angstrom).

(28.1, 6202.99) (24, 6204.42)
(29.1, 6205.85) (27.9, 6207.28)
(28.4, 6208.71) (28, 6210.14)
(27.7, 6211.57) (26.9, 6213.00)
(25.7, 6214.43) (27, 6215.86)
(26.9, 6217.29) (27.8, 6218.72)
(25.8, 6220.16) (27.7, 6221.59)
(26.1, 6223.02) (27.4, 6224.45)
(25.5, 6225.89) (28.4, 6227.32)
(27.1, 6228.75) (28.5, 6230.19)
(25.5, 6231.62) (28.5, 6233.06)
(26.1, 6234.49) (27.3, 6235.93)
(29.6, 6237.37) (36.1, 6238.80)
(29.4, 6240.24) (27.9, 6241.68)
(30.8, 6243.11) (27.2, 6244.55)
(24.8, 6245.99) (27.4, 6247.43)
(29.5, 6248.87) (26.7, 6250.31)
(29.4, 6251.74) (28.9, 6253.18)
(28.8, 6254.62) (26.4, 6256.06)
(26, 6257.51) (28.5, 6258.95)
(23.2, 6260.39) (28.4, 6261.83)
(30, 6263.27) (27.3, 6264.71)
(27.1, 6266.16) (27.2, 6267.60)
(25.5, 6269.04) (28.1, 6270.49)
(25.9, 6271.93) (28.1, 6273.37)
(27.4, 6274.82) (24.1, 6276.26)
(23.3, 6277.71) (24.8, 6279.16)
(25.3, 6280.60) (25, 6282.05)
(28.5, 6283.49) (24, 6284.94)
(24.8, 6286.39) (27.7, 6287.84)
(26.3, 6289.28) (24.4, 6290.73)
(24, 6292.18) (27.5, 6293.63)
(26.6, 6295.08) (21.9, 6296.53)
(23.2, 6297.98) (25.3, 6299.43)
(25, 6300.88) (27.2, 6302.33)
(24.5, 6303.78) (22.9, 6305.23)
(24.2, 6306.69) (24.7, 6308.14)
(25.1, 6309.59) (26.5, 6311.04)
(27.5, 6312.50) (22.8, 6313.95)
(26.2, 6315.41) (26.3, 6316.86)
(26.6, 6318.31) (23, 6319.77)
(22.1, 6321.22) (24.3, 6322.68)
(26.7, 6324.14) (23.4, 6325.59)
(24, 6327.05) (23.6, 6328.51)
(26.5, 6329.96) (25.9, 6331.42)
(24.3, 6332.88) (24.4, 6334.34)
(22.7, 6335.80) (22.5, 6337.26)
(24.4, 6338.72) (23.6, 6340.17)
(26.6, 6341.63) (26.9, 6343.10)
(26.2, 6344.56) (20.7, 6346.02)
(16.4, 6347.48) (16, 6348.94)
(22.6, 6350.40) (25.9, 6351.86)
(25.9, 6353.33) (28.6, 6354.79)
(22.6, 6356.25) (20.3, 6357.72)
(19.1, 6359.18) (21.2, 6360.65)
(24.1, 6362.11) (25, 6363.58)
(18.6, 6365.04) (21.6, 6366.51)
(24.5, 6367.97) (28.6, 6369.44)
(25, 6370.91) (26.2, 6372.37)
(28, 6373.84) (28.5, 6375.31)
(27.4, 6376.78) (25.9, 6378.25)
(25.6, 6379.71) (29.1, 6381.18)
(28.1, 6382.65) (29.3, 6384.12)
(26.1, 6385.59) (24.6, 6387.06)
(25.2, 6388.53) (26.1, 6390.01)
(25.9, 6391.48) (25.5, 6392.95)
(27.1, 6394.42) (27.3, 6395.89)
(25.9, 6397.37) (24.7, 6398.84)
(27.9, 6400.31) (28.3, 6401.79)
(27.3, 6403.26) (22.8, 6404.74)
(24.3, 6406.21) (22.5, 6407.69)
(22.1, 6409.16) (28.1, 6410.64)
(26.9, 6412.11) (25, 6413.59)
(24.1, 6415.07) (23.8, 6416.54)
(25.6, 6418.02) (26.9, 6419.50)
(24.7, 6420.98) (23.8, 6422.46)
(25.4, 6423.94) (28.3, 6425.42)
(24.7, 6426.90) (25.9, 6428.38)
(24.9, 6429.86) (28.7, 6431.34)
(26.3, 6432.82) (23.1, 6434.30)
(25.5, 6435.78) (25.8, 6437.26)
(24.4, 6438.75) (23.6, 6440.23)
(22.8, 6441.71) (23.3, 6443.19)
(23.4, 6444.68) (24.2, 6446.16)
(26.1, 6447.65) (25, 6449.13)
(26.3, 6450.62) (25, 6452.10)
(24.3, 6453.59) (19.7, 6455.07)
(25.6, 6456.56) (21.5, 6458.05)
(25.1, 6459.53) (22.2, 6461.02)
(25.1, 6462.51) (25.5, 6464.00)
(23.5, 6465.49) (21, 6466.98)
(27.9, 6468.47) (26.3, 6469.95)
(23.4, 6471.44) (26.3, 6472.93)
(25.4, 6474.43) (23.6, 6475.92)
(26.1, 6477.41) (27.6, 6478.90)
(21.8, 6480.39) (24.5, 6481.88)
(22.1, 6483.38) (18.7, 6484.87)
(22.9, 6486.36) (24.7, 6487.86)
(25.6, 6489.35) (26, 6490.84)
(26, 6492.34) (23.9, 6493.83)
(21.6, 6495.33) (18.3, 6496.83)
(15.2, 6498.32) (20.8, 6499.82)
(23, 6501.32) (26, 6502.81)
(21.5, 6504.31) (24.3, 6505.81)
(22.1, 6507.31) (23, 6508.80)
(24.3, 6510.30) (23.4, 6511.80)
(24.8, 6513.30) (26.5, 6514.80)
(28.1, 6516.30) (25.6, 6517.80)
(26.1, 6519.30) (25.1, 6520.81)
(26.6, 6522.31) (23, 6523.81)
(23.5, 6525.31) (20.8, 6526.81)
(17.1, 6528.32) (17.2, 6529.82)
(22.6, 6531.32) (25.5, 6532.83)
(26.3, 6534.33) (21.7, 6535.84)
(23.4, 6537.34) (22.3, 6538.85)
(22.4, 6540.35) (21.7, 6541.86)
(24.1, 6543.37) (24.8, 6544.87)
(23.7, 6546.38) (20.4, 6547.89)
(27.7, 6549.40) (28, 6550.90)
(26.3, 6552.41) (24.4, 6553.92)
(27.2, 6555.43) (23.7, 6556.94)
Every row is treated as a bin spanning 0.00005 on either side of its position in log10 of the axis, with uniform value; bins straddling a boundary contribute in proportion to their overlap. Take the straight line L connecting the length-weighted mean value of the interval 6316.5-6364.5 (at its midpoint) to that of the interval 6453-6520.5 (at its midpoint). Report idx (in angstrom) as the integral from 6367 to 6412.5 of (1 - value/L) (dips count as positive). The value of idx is -4.9 angstrom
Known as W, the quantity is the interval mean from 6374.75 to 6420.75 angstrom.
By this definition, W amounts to 26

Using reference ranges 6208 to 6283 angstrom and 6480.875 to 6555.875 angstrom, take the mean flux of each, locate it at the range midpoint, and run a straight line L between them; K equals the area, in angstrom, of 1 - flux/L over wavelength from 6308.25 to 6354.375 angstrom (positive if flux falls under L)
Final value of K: 3.4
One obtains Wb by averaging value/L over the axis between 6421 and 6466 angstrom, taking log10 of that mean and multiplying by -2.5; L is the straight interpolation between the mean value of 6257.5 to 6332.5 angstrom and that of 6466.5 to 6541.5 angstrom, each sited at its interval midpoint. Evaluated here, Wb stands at -0.02 mag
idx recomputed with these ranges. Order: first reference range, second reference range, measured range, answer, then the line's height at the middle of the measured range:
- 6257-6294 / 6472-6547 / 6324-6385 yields 2.1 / 25.3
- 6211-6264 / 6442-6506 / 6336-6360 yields 2.6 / 25.8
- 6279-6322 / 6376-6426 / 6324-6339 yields 0.6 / 25.4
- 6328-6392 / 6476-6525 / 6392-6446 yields -2.4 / 24.2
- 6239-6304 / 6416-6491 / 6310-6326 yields 0.6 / 26.1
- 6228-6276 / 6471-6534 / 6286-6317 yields 2.0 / 26.9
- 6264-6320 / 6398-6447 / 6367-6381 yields -0.8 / 25.3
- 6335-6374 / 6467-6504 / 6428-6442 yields -1.0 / 23.5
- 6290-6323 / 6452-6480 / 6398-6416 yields -0.5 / 24.6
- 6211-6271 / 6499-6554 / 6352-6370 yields 1.8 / 26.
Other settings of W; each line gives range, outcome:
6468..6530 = 23.6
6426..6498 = 24.2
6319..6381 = 24.1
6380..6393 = 26.7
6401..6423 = 25.1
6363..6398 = 26.1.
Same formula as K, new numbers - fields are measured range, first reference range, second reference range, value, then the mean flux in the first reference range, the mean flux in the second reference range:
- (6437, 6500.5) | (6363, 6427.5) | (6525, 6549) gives 0.7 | 25.7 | 22.4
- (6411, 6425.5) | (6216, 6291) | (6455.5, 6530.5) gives -0.4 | 27.2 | 23.6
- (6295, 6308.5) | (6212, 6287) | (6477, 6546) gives 1.0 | 27.2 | 23.3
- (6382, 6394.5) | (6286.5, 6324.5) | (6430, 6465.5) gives -0.8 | 25.1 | 24.4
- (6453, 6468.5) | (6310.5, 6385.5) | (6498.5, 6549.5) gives 0.1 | 24.6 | 23.4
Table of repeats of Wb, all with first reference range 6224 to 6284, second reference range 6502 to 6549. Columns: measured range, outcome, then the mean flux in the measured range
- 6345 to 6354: 0.213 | 21.4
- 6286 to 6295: 0.041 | 25.9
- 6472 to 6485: -0.003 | 24.2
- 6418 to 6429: -0.029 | 25.6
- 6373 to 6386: -0.081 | 27.6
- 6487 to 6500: 0.068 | 22.5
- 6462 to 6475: -0.026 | 24.9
